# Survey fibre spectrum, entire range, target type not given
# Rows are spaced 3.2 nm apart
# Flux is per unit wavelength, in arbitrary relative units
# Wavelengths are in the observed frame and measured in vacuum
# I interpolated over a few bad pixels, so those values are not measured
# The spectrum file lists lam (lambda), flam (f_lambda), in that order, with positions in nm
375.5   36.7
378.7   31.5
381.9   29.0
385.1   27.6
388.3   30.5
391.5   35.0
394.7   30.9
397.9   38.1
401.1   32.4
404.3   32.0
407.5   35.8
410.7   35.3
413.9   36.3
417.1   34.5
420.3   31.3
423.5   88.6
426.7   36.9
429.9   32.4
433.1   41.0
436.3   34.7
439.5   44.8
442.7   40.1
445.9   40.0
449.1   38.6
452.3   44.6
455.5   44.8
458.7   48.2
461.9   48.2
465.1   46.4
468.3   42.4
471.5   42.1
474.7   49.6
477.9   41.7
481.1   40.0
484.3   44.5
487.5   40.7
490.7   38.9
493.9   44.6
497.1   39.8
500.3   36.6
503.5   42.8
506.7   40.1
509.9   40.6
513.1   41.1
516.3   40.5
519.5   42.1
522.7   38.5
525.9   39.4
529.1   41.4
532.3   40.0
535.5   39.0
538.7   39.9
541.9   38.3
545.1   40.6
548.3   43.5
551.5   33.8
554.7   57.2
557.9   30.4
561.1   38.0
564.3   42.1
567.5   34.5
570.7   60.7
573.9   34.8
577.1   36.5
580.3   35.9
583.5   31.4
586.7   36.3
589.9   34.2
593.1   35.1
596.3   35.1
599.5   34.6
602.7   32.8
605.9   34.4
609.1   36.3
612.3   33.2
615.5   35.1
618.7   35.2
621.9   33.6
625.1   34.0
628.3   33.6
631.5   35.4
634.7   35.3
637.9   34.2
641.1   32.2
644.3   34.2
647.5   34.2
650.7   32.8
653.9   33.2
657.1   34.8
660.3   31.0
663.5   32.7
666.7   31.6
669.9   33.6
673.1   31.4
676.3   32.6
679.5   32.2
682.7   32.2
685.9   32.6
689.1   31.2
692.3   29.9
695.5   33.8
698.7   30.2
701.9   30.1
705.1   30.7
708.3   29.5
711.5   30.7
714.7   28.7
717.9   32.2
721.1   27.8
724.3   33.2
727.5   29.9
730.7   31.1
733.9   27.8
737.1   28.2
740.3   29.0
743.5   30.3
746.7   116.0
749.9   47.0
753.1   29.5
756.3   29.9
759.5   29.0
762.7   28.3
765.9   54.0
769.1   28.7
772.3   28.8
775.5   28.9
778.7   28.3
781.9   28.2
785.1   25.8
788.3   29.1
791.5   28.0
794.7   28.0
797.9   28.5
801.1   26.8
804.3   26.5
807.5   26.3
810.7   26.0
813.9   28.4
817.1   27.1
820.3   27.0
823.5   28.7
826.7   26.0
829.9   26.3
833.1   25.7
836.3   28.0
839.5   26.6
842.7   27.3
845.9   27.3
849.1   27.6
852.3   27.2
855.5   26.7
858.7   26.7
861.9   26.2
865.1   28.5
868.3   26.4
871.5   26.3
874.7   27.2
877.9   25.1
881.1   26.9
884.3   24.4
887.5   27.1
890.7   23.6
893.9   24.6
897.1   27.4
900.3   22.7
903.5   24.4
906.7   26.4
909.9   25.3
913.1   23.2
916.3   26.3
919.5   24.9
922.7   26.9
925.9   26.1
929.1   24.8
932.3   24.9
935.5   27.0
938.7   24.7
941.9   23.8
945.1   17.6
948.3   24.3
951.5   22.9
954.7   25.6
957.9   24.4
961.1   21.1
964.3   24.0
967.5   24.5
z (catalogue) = 0.139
